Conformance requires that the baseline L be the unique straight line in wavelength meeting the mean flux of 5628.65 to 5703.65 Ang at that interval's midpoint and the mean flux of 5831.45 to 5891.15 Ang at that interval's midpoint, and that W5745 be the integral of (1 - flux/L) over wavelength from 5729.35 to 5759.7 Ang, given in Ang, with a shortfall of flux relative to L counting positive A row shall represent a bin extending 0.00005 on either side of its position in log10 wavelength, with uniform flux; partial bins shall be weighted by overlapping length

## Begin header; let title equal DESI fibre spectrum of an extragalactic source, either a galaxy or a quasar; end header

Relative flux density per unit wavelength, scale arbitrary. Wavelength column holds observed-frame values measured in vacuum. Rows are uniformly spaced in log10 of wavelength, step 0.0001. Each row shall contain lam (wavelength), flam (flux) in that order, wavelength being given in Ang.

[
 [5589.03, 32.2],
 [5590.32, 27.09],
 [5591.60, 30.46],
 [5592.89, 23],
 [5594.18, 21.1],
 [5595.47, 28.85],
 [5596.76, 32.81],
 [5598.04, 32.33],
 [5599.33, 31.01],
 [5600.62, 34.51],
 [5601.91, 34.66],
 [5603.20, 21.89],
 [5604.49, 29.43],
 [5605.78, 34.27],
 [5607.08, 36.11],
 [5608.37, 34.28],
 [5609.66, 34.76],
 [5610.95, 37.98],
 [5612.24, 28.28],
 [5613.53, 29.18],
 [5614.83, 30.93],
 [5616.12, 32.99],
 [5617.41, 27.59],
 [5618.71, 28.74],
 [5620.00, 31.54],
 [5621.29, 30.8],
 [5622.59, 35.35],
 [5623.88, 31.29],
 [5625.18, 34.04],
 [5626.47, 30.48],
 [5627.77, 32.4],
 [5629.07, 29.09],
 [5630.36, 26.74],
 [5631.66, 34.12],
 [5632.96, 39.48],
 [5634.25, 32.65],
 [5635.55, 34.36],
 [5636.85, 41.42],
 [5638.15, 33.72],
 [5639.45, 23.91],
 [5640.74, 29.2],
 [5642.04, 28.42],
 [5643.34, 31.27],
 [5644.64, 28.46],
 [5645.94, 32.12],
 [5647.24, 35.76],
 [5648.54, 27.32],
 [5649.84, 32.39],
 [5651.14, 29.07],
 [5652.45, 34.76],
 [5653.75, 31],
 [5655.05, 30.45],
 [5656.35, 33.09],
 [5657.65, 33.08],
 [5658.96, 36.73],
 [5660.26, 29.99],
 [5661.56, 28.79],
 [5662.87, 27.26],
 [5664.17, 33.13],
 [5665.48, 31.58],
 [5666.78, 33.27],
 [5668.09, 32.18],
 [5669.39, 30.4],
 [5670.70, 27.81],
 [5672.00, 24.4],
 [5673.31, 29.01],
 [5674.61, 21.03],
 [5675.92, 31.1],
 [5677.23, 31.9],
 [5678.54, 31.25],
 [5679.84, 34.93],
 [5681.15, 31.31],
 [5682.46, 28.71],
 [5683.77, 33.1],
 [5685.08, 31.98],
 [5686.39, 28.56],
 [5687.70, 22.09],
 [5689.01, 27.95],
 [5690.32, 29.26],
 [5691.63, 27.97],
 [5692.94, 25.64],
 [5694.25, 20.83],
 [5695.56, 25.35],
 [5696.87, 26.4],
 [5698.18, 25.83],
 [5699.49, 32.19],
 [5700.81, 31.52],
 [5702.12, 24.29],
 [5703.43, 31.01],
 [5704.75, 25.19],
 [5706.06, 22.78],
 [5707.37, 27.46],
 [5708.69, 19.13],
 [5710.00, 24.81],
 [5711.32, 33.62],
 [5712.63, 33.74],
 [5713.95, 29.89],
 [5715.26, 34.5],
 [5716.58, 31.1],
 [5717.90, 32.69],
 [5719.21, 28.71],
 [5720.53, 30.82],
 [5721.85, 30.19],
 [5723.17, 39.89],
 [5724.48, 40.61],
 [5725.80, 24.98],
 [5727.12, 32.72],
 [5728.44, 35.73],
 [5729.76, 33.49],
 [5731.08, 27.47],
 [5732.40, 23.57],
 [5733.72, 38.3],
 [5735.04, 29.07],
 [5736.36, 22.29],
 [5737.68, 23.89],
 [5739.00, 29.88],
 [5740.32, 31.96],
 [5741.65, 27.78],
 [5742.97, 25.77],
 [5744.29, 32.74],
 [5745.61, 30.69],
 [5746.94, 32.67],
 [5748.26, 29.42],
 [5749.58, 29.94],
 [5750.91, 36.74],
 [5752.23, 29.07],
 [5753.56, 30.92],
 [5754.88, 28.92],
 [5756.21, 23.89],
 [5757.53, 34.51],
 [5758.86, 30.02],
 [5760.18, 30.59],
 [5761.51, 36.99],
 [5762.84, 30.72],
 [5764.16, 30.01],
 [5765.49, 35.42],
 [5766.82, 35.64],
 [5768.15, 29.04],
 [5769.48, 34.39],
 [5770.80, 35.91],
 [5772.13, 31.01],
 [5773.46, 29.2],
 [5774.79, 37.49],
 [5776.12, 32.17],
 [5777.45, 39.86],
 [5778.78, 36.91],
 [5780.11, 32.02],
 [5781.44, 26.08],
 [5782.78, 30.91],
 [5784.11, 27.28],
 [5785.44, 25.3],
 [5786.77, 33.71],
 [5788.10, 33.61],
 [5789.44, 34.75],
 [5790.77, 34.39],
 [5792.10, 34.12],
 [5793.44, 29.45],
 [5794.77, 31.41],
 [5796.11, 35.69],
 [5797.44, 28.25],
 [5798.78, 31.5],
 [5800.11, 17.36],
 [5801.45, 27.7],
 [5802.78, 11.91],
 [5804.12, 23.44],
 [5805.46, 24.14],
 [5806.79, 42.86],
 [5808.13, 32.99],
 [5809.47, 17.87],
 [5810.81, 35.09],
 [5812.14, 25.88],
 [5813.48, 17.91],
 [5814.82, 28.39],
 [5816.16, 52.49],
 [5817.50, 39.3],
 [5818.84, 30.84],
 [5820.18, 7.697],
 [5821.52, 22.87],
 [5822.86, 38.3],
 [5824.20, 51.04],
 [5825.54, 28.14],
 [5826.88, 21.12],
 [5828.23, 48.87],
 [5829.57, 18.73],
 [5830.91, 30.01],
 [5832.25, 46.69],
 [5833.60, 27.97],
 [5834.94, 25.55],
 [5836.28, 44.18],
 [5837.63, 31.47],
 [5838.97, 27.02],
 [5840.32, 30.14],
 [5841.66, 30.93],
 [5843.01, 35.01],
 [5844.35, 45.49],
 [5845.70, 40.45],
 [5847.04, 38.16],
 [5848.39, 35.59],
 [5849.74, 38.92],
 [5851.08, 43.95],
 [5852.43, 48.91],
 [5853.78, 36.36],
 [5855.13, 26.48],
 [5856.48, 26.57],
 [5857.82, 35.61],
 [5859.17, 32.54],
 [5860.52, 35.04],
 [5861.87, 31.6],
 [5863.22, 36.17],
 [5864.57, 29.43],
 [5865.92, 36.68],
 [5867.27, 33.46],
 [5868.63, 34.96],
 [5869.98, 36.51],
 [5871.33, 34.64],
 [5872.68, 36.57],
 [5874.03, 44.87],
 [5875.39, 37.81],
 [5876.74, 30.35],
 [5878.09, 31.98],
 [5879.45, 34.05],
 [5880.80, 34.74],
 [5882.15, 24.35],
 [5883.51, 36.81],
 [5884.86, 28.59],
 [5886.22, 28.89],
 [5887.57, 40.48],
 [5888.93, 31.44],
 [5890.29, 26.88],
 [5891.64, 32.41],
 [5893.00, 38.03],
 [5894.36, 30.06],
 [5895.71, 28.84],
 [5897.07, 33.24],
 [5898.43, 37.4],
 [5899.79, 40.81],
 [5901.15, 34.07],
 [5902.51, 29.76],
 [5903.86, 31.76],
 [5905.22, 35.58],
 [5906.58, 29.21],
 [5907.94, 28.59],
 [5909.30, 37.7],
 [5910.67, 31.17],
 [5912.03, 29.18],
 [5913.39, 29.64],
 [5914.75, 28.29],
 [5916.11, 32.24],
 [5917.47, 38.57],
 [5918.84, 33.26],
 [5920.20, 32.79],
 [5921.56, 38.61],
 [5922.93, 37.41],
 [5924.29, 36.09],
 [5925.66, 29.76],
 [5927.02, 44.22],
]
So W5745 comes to 2.2 Ang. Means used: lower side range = 30.2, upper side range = 34.6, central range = 29.7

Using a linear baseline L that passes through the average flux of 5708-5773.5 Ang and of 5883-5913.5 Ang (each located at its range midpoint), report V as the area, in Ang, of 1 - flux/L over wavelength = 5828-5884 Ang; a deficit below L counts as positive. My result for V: -4.5 Ang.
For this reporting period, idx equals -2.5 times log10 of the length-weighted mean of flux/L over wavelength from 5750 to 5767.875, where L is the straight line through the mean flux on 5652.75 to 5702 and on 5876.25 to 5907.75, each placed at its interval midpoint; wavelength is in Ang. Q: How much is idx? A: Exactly -0.04 mag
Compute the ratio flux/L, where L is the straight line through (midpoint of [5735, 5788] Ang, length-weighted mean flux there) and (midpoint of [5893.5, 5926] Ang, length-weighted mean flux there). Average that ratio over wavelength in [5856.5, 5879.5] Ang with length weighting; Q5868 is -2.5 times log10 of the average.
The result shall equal -0.07 mag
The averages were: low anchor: 31.1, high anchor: 33.1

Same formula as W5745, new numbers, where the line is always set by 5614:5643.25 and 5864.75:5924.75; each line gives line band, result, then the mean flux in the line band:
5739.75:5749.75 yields 0.75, 30.1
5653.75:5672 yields 0.50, 31.1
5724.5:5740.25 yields 1.30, 29.8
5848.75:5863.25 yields -1.01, 35.6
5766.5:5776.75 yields -0.09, 33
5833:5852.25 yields -1.46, 35.7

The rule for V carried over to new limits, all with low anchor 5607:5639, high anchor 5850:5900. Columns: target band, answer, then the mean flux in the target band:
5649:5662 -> 0.36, 31.9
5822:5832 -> -0.05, 34.1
